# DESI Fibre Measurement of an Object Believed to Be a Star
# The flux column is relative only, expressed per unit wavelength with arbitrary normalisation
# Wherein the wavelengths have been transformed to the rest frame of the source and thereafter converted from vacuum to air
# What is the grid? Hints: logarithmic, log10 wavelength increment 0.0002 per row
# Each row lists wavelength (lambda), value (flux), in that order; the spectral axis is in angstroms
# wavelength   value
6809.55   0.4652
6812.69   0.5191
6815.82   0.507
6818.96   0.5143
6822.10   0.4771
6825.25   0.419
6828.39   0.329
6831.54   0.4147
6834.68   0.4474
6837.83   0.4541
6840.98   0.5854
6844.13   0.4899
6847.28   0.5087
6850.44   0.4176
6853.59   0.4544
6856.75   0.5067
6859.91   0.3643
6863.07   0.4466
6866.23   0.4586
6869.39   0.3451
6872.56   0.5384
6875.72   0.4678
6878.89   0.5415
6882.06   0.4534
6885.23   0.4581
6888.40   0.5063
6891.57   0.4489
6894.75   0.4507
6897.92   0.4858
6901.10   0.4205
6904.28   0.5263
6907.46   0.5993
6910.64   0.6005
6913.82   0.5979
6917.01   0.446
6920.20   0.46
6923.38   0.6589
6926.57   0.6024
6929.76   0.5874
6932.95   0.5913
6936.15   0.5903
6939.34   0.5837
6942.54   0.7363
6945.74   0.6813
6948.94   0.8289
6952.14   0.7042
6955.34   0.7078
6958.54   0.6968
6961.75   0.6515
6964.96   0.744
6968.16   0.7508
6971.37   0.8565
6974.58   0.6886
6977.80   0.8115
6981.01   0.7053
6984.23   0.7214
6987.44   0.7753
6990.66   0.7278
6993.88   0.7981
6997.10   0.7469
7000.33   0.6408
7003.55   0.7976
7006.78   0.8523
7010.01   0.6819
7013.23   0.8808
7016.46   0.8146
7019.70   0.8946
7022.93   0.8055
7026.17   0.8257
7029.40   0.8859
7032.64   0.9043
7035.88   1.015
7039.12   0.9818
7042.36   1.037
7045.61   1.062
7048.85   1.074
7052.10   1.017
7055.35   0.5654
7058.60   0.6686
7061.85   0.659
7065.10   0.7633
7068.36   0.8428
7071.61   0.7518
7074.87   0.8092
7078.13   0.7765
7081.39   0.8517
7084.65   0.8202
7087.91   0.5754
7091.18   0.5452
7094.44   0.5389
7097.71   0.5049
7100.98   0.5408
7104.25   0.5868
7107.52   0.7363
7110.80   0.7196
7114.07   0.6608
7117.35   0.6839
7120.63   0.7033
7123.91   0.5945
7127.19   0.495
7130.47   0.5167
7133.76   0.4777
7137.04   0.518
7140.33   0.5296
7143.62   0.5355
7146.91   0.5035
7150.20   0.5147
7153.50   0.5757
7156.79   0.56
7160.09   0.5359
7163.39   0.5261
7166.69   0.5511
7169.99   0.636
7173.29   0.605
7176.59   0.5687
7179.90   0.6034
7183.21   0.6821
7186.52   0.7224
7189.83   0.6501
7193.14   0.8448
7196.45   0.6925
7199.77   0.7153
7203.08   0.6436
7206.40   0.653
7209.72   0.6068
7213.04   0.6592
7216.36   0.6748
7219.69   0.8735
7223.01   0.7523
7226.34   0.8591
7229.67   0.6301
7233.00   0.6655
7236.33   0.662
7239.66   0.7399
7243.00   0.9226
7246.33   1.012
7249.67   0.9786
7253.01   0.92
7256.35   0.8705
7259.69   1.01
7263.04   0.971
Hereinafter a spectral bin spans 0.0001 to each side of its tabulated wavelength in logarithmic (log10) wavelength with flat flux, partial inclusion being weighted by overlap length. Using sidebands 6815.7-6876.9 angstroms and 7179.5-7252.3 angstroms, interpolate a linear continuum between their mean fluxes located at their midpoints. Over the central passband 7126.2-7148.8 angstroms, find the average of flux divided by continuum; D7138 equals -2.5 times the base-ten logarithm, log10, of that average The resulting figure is 0.313 mag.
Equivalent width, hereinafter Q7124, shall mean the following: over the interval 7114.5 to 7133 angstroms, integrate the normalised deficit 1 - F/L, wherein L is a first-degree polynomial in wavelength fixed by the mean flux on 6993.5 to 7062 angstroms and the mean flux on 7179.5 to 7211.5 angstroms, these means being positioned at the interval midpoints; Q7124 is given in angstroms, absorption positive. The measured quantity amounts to 3.9 angstroms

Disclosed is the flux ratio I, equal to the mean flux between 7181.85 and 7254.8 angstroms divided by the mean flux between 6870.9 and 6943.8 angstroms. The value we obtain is 1.4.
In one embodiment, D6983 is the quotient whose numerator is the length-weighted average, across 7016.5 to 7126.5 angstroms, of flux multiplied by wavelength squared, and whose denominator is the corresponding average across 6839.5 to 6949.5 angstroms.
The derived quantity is 1.54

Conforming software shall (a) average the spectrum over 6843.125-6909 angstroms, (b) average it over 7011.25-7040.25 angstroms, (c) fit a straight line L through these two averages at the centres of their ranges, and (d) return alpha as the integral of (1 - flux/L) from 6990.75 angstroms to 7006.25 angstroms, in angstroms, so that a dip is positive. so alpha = 1.1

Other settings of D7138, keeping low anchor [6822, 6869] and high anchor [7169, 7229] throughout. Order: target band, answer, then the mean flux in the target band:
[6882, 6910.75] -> -0.02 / 0.492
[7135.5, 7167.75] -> 0.23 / 0.535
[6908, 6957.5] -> -0.22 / 0.626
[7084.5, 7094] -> 0.02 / 0.607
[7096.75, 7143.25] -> 0.08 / 0.59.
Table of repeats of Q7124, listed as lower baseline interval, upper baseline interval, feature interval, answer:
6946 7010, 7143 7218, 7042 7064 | -4.9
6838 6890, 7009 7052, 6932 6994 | 1.7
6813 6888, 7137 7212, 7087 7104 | 0.9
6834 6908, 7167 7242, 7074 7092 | -3.7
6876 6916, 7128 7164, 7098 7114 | -3.5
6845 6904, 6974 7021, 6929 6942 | 0.3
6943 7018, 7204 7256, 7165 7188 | 4.4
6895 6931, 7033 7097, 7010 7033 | -3.6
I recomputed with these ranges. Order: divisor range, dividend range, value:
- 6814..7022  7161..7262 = 1.23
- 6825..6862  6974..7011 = 1.66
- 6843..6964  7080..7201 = 1.12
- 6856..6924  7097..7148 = 1.20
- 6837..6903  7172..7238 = 1.47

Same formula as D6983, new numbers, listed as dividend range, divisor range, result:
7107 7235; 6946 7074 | 0.82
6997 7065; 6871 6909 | 1.80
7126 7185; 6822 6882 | 1.32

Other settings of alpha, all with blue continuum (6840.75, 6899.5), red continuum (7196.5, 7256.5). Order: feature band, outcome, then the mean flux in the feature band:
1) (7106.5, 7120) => -0.6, 0.698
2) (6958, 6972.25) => -5.0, 0.737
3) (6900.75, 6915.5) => -1.8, 0.559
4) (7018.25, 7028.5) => -4.3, 0.845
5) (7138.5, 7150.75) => 3.1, 0.521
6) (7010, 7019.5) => -3.9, 0.826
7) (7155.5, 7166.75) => 2.7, 0.541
